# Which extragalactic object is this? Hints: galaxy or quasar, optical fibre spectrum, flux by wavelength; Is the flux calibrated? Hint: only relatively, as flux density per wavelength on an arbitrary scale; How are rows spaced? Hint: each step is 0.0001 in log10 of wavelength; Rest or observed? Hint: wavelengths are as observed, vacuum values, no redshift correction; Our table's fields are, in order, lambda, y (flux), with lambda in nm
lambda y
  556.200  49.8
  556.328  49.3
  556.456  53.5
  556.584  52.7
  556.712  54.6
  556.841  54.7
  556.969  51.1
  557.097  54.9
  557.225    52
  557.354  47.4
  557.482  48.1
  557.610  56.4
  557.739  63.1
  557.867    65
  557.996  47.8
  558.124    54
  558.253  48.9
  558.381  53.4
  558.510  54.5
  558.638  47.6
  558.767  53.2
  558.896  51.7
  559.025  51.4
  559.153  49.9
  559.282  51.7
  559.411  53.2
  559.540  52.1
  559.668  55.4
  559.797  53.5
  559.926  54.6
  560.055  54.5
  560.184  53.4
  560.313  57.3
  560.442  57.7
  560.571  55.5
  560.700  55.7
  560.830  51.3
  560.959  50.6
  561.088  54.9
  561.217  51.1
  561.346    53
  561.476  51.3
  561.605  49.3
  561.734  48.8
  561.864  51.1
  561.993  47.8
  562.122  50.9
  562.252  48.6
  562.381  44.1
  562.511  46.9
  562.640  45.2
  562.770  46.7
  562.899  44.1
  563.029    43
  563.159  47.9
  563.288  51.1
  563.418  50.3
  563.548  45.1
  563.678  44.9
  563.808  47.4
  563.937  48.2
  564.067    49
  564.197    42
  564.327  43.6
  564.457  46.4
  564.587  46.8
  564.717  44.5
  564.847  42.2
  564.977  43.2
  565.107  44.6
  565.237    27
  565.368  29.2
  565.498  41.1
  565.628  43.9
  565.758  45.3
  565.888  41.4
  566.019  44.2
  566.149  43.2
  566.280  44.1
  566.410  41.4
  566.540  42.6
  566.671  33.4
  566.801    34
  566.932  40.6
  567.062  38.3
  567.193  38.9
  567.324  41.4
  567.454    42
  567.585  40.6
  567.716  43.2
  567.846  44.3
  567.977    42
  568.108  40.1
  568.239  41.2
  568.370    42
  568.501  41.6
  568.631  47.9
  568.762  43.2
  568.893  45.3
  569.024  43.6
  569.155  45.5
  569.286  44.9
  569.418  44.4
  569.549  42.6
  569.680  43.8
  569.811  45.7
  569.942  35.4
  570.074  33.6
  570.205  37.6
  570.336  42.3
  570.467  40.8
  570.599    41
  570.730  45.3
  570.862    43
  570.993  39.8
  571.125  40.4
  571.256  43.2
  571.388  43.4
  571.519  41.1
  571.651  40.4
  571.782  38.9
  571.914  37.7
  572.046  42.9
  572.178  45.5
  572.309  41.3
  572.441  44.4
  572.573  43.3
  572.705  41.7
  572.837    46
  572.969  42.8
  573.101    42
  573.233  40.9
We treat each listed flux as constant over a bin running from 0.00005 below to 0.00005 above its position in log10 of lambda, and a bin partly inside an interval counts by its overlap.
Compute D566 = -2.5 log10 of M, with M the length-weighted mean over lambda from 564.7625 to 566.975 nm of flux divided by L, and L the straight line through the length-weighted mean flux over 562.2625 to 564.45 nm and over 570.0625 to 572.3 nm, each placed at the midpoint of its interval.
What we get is 0.12 mag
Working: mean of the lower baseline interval 46.3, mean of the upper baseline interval 41.2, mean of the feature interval 40.1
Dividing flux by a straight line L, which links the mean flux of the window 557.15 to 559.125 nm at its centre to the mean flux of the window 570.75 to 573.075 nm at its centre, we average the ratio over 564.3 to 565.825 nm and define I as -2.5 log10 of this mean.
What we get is 0.15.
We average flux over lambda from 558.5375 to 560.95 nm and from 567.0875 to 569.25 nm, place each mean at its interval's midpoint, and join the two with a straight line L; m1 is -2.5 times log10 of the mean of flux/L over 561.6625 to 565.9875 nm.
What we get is 0.08 mag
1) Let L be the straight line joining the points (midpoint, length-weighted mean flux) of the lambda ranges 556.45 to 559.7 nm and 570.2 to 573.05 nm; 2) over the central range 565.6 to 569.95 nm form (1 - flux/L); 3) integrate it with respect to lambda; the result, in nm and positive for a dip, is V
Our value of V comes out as 0.28 nm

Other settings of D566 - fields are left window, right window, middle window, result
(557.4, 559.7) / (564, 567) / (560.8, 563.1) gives -0.03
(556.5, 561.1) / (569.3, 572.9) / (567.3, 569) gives 0.04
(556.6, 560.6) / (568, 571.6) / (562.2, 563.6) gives 0.06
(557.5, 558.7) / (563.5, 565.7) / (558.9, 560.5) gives -0.05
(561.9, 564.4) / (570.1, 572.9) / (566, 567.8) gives 0.10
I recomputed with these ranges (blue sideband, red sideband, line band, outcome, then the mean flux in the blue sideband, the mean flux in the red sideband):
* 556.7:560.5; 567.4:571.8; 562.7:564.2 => 0.04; 53.4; 42.1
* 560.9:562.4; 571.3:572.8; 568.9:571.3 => 0.04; 50.3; 42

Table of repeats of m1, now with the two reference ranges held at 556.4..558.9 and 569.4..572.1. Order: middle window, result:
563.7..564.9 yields 0.035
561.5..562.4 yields 0.005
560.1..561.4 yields -0.077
